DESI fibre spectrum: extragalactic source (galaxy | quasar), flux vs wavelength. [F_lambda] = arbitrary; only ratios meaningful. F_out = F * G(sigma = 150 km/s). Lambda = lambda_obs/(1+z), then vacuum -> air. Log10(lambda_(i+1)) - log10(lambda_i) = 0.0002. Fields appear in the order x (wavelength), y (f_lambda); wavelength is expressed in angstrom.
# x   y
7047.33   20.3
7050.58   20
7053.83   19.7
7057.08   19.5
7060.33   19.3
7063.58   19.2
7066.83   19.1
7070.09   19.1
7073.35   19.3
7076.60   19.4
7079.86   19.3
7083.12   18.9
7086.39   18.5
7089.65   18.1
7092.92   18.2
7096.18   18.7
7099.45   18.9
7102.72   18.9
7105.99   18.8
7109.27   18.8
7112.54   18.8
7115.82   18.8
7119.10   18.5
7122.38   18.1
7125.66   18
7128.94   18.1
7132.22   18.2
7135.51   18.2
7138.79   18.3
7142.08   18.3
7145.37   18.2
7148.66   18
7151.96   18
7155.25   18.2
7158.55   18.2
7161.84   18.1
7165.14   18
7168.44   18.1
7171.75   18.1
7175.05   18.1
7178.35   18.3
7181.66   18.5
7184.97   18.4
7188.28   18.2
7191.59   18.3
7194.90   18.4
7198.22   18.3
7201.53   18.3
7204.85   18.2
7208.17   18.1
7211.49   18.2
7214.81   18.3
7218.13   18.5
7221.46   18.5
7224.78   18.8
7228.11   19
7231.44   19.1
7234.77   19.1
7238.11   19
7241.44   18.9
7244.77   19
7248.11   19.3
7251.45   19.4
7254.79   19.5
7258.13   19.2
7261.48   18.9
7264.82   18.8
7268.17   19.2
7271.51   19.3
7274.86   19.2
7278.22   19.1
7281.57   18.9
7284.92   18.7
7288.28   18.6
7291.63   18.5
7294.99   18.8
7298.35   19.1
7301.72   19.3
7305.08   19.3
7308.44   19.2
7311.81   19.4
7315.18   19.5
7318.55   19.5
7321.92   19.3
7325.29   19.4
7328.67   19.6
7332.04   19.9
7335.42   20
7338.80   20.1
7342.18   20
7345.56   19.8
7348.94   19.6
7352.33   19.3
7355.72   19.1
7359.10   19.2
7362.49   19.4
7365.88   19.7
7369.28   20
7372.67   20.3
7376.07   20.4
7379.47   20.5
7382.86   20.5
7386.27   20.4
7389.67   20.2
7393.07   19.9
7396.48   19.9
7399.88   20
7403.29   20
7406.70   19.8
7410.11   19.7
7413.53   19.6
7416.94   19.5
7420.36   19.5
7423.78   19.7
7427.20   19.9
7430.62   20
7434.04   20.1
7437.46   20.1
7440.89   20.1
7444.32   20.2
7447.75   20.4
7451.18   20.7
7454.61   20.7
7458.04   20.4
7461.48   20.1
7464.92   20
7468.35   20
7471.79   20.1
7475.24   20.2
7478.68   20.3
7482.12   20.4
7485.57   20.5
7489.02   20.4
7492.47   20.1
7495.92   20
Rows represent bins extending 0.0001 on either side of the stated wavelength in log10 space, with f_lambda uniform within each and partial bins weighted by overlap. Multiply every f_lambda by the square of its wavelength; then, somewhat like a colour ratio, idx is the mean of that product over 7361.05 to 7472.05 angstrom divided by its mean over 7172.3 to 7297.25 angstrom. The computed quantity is 1.13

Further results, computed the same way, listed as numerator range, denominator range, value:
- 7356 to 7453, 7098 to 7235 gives 1.16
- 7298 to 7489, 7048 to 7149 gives 1.15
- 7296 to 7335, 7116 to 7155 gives 1.12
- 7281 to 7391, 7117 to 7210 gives 1.13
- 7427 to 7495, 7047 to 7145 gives 1.19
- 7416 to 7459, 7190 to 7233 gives 1.16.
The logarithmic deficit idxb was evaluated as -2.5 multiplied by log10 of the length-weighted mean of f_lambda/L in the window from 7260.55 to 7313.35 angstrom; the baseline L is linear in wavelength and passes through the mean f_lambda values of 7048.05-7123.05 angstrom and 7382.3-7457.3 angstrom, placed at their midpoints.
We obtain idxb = 0.03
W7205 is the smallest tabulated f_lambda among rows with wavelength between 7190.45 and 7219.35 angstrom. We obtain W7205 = 18.1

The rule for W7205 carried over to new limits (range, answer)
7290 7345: 18.5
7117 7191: 18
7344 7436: 19.1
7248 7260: 19.2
